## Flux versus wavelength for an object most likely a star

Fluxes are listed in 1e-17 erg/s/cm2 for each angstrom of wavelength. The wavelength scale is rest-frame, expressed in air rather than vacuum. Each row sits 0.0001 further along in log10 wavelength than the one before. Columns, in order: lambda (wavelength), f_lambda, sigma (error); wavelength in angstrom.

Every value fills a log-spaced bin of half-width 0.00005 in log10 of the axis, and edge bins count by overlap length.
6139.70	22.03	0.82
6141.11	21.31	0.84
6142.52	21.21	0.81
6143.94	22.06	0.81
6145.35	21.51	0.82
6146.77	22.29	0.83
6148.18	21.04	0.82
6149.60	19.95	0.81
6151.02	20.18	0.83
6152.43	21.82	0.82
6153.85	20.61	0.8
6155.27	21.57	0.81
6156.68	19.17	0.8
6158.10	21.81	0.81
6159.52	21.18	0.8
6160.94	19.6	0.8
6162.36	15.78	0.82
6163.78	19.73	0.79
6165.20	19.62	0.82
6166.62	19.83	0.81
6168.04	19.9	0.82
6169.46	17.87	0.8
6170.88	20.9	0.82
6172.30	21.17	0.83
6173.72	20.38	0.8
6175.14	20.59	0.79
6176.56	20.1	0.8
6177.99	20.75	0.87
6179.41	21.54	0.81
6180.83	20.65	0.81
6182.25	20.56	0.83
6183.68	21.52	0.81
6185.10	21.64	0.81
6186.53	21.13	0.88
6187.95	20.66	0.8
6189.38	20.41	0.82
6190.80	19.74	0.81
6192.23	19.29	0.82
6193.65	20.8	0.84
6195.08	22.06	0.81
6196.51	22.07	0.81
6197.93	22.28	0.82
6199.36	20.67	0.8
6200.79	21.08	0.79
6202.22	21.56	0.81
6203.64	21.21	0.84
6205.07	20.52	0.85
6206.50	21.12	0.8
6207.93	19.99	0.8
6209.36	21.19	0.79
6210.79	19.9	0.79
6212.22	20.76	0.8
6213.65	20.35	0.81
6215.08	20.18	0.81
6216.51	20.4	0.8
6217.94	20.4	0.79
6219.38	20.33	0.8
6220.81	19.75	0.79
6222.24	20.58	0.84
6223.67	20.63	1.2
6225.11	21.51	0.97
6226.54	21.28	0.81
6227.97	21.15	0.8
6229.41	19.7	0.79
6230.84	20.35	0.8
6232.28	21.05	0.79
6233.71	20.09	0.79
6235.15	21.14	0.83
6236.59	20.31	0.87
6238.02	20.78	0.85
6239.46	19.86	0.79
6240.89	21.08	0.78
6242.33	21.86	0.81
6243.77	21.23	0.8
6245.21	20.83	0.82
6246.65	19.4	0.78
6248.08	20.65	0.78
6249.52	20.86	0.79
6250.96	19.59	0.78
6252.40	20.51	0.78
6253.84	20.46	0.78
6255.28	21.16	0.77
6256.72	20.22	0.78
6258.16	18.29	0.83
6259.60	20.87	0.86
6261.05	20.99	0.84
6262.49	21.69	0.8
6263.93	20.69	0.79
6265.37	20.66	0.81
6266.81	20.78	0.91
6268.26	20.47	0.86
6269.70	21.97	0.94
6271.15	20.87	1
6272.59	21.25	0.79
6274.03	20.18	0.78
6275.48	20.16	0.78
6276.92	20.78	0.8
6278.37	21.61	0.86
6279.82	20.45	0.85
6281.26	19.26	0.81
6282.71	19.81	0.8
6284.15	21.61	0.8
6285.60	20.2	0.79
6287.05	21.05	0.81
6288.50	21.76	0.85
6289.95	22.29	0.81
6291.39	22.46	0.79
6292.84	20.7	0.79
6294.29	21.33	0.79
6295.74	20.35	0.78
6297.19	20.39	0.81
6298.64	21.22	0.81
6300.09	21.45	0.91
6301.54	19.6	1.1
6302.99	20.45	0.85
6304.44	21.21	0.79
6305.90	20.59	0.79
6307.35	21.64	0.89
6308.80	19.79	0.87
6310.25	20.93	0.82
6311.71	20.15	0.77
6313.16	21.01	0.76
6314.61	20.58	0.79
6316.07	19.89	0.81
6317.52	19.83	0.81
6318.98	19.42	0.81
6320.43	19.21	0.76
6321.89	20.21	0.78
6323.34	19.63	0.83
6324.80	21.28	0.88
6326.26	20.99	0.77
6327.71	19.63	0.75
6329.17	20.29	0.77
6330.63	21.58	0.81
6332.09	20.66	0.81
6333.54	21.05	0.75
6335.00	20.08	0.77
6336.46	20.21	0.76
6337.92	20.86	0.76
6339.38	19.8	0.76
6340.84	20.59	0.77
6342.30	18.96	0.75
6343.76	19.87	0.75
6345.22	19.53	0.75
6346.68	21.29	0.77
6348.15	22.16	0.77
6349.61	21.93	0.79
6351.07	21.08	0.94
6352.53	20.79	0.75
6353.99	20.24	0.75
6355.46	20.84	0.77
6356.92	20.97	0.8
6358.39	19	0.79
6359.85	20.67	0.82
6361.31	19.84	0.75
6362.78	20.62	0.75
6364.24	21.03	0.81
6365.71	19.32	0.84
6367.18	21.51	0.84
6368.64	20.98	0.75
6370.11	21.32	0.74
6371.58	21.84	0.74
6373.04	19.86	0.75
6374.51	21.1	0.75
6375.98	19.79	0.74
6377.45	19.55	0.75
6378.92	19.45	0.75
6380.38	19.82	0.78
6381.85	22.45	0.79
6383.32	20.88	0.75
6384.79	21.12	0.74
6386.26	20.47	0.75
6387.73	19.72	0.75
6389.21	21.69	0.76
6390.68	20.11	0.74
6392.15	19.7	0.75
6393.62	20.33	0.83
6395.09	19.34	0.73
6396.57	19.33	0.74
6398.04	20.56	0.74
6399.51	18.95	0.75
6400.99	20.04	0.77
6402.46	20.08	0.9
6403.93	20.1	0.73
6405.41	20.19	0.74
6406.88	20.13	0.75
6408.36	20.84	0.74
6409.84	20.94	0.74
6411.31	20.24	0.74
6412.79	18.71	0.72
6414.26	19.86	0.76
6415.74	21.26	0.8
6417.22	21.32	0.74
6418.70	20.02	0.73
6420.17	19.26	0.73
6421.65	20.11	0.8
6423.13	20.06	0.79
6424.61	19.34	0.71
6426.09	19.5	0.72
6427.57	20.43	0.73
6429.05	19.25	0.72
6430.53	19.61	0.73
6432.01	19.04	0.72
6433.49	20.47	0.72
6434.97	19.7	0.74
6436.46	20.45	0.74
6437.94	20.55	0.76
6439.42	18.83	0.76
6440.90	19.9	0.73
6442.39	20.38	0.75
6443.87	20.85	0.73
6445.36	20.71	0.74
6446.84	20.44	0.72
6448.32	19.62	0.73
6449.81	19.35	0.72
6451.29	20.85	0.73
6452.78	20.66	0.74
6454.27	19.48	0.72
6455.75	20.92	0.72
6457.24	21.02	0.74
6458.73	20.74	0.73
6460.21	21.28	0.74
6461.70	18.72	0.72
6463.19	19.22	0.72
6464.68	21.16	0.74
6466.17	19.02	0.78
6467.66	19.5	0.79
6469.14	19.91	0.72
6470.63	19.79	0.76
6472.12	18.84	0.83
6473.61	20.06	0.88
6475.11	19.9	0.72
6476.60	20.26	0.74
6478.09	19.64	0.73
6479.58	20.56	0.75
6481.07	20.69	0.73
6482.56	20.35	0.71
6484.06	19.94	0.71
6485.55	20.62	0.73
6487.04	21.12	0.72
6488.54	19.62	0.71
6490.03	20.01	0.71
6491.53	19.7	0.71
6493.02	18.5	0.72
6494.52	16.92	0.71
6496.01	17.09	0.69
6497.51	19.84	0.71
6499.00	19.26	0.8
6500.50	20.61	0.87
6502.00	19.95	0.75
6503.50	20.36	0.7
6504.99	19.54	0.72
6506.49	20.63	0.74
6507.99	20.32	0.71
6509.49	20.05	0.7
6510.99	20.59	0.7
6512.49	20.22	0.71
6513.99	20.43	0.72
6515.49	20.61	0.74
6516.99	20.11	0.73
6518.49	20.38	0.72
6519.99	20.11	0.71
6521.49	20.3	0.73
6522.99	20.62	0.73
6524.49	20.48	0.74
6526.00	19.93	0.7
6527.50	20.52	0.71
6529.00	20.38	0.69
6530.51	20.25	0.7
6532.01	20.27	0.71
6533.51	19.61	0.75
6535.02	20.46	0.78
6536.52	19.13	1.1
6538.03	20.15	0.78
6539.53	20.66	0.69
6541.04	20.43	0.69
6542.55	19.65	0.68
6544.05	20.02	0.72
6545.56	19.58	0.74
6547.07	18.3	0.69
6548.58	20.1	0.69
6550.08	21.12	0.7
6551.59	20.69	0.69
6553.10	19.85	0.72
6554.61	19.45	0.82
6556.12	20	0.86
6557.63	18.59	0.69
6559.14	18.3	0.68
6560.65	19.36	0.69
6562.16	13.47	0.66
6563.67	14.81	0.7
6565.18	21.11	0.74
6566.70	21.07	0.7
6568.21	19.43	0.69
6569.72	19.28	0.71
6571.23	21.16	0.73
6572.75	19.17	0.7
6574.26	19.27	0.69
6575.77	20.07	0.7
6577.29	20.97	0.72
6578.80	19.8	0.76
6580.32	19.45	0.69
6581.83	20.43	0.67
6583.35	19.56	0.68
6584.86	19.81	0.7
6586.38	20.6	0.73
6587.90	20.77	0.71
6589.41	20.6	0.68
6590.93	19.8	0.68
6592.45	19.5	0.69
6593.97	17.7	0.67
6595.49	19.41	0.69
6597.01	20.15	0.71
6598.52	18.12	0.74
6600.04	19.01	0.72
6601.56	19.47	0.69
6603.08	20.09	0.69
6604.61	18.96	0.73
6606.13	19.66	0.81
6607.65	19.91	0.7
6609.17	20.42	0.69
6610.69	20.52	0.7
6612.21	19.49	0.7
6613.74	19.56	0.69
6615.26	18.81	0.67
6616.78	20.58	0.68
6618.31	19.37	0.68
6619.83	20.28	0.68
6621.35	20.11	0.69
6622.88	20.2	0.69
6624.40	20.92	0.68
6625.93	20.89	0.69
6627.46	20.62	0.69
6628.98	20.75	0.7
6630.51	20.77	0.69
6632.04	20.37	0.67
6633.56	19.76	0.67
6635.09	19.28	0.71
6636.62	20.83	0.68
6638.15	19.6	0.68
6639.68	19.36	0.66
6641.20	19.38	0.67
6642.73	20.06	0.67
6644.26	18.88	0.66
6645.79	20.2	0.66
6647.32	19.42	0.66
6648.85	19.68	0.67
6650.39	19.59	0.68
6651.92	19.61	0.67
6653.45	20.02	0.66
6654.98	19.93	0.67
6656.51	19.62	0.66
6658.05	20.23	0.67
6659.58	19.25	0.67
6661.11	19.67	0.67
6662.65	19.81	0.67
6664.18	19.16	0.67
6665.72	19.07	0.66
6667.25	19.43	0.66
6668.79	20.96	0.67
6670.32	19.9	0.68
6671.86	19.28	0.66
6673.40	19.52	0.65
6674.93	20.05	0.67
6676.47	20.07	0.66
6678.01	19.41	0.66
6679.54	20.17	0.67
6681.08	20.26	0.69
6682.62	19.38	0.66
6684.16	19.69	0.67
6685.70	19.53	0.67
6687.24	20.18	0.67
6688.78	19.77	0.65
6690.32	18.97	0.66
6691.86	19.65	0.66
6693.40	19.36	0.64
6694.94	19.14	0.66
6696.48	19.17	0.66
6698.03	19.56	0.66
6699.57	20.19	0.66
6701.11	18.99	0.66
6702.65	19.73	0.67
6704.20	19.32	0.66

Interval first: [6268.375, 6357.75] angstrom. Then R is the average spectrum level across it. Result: 20.7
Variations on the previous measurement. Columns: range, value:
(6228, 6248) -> 20.6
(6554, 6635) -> 19.7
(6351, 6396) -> 20.5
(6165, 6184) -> 20.4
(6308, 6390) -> 20.5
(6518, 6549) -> 20.1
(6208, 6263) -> 20.6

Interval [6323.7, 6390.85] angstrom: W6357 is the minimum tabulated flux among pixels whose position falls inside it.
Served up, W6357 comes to 18.96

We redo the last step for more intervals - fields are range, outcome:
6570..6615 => 17.7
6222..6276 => 18.29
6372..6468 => 18.71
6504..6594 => 13.47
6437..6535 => 16.92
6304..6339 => 19.21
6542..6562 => 18.3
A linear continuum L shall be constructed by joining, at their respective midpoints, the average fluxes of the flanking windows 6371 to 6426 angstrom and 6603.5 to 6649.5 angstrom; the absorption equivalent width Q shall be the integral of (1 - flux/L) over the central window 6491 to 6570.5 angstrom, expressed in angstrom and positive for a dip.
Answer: 1.6 angstrom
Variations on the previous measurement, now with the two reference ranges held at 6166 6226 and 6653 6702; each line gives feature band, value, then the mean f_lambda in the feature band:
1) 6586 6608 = 0.3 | 19.6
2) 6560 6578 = 0.7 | 19.1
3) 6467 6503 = 0.7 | 19.7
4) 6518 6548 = -0.1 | 20.1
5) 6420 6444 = 0.4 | 19.9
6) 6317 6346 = 0.3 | 20.2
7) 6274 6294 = -0.4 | 20.9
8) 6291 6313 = -0.4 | 20.8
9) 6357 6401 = -0.2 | 20.4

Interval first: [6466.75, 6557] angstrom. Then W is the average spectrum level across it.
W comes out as 20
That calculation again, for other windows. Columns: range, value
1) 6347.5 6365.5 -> 20.7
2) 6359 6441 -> 20.2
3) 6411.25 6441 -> 19.9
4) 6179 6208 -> 21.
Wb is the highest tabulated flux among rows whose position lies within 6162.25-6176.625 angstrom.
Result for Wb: 21.17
